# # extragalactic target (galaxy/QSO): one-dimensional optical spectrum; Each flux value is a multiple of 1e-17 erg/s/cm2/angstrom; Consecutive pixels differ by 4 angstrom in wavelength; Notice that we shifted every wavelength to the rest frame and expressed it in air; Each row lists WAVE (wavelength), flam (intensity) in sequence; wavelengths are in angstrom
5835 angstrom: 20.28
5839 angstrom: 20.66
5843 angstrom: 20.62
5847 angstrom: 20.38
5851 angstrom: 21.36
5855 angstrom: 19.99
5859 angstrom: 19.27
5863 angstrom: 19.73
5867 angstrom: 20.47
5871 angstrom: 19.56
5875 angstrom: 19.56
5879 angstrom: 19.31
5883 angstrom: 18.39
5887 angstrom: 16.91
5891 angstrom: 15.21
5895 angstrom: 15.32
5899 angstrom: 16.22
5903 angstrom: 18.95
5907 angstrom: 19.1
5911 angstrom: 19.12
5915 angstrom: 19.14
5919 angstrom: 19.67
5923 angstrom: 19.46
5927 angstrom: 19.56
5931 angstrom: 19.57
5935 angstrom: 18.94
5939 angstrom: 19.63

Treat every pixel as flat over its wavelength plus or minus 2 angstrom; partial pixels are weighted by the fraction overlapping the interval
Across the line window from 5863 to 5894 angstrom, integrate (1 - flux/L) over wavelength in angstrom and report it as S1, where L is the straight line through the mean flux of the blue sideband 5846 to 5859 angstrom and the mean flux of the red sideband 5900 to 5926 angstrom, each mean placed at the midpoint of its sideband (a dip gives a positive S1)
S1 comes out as 2.2 angstrom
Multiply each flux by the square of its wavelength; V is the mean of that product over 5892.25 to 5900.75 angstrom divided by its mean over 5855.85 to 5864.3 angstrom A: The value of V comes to 0.8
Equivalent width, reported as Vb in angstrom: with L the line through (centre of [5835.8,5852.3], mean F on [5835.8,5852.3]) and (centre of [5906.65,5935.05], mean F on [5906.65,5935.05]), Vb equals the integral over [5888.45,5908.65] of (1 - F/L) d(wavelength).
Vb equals 2.9 angstrom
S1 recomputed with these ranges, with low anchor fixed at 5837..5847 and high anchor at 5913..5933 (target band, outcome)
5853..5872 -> 0.46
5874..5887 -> 0.87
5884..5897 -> 2.56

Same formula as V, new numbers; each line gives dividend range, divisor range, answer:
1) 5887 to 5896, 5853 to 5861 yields 0.81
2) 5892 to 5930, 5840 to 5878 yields 0.93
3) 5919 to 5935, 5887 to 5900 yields 1.25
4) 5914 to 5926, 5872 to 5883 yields 1.03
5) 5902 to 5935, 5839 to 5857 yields 0.96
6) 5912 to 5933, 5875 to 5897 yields 1.14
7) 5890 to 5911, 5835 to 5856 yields 0.85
